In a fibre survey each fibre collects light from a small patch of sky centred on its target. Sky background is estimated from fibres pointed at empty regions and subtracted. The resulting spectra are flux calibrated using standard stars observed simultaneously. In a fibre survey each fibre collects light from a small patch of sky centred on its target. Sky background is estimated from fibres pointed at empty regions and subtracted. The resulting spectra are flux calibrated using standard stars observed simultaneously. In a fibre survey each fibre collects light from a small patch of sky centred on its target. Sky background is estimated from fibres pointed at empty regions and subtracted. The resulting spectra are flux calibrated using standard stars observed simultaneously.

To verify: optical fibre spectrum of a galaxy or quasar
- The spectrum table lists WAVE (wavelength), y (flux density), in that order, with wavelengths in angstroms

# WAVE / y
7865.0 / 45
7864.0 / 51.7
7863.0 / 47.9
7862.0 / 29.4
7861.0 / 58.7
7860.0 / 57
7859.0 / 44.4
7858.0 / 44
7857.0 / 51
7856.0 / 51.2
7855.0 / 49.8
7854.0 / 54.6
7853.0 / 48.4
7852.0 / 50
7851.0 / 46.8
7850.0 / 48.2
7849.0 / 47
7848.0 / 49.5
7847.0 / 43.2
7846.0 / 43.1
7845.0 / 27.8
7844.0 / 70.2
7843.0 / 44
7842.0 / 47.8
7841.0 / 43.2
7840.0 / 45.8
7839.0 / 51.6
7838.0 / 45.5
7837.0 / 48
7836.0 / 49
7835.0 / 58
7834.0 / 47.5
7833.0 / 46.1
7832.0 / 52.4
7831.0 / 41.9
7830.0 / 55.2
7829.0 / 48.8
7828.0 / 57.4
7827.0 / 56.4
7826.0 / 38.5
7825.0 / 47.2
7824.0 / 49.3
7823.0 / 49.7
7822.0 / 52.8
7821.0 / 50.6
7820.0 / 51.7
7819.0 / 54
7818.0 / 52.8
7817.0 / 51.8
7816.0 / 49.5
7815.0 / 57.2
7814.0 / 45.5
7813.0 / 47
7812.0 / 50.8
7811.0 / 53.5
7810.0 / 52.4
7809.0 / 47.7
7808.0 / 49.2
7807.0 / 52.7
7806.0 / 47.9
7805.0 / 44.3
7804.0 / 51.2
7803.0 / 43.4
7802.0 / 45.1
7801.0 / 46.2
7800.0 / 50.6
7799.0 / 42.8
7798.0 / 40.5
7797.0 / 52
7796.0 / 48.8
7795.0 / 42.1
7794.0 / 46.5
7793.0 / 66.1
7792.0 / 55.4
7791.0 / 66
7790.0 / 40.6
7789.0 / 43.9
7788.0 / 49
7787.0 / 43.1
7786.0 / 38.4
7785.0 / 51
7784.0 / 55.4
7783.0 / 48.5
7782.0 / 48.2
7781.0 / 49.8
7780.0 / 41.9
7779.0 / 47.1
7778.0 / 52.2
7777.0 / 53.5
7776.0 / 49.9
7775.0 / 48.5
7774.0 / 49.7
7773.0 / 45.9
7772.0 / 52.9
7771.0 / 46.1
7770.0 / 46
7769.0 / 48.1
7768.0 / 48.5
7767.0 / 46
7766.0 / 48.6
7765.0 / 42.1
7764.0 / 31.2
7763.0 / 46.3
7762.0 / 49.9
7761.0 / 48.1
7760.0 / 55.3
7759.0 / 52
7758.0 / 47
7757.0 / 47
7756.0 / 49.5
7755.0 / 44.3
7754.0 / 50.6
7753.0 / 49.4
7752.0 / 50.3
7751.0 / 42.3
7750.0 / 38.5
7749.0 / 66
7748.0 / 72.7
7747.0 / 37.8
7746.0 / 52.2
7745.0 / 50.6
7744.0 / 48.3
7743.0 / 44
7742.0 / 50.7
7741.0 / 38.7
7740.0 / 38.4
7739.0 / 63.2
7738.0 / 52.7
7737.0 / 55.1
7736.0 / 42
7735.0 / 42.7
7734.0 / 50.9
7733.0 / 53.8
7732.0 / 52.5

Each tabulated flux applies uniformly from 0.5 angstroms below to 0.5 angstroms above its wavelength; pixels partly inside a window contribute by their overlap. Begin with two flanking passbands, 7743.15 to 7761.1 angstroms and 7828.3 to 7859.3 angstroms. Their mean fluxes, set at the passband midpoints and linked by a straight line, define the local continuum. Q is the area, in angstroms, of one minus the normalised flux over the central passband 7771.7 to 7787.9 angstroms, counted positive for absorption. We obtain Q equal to 0.3 angstroms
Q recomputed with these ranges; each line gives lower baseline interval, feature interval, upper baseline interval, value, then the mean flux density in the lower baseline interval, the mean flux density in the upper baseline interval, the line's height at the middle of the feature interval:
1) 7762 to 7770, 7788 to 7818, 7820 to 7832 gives -0.9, 44.8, 50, 48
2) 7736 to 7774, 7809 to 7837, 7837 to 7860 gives -1.5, 48.5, 47.8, 48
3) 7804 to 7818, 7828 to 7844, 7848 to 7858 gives 0.1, 50.1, 49.4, 49.7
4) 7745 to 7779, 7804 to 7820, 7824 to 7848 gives -0.7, 48.7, 48.2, 48.4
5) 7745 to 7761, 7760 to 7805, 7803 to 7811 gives 1.6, 50.3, 49.2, 49.7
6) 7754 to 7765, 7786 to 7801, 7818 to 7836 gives 0.0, 47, 50.5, 48.7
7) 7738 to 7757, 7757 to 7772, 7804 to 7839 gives 0.8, 49.3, 50.1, 49.5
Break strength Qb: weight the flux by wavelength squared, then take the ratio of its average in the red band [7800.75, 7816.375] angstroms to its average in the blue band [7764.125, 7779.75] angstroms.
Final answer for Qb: 1.0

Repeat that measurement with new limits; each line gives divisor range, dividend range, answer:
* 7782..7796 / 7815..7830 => 1.04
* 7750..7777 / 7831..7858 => 1.04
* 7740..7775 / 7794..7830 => 1.04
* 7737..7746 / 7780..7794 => 1.03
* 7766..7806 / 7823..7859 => 1.02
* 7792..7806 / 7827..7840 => 1.06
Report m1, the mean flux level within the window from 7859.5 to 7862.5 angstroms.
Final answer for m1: 48.4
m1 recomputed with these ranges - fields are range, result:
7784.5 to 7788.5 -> 45.4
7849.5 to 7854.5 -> 49.6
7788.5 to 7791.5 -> 50.2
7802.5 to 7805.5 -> 46.3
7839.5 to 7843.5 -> 45.2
